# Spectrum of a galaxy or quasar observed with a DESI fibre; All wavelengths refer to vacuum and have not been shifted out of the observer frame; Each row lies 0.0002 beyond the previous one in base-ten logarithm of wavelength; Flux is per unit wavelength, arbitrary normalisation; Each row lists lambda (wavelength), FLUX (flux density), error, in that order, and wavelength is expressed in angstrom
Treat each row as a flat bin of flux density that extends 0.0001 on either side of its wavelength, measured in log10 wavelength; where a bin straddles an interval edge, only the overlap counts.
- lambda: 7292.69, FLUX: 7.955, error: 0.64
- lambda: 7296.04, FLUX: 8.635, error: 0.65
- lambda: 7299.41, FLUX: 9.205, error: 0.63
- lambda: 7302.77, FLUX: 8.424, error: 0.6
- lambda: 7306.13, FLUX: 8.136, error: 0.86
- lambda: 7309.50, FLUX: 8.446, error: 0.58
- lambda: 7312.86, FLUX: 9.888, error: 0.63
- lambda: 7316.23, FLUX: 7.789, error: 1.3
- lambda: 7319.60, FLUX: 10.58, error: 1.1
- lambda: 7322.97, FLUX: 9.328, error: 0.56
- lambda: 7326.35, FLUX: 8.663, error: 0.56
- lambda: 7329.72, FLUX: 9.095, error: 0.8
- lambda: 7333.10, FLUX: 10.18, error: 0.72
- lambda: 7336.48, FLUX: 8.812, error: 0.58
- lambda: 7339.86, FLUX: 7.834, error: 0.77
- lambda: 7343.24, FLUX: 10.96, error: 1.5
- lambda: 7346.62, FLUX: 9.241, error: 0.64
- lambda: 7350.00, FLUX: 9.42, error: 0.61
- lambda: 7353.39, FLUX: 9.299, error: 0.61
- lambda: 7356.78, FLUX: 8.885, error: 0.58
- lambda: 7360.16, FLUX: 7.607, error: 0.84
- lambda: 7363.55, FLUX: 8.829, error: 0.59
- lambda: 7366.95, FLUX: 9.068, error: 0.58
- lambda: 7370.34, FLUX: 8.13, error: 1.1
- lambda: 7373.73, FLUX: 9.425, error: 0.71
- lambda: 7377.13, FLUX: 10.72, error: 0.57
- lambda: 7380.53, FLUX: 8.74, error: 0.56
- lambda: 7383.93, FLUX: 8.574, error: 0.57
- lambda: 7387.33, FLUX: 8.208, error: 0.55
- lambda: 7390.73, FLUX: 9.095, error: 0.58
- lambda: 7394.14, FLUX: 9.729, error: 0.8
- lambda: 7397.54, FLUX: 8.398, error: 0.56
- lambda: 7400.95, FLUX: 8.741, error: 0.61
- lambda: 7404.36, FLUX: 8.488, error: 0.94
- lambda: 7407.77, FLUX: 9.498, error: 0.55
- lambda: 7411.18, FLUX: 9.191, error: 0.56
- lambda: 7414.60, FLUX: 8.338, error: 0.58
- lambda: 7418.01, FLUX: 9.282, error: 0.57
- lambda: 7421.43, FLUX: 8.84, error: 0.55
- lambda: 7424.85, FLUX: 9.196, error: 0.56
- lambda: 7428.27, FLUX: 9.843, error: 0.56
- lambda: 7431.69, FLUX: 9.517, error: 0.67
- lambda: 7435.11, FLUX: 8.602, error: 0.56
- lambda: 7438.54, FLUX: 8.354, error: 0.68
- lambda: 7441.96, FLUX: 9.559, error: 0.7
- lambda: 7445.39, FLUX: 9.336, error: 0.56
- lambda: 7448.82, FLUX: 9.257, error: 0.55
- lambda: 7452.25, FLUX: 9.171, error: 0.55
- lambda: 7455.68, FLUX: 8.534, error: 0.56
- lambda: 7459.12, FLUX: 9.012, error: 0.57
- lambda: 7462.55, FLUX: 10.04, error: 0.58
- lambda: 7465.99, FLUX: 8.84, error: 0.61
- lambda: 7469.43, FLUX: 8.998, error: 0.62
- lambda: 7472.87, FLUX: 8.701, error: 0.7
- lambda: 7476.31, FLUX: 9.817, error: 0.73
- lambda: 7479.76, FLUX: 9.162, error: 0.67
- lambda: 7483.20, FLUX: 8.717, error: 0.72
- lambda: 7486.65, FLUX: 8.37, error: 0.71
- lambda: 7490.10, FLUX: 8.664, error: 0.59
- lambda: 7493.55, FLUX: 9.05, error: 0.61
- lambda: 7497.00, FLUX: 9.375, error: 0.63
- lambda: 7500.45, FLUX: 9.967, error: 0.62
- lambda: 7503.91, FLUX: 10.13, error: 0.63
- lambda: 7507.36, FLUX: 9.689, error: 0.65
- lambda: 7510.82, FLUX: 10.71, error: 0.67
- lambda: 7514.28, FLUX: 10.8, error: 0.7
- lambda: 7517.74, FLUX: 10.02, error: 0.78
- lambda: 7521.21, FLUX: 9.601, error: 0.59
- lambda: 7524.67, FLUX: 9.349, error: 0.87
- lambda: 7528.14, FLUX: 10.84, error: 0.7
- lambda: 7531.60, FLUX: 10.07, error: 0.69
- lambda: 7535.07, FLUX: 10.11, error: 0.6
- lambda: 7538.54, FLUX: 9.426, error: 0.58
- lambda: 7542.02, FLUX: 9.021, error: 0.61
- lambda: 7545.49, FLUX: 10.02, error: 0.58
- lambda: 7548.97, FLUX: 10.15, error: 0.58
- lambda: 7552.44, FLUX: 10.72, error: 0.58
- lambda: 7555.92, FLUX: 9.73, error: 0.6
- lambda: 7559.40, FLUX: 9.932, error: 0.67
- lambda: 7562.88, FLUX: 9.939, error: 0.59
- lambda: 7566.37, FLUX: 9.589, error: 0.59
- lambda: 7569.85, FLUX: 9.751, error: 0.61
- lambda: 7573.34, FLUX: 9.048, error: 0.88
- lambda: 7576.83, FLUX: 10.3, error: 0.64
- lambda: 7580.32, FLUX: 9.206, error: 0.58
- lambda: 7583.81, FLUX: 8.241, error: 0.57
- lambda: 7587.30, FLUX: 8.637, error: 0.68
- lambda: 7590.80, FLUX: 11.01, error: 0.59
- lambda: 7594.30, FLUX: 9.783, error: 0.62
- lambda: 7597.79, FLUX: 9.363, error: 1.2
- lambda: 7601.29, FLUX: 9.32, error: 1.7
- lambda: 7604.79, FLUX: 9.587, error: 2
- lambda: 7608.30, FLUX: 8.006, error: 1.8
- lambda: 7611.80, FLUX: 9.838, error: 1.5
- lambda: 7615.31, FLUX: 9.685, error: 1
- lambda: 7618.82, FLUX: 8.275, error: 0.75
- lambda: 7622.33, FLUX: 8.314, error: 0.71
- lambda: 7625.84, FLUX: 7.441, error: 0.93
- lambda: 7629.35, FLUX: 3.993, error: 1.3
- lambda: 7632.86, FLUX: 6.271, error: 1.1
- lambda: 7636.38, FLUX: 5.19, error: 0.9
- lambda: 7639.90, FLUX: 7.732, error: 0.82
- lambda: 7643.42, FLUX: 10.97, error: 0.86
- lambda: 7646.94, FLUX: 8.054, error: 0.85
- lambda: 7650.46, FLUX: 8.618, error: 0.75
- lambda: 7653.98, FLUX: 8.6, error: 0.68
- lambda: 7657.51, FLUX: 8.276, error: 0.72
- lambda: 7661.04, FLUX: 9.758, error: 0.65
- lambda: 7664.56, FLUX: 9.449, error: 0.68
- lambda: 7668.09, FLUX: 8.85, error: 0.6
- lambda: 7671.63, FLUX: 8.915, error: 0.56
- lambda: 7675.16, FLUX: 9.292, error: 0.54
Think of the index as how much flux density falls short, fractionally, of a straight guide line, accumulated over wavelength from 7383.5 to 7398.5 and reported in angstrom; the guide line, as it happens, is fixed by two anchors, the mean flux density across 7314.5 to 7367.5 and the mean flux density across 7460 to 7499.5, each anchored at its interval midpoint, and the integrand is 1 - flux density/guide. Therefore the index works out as 0.4 angstrom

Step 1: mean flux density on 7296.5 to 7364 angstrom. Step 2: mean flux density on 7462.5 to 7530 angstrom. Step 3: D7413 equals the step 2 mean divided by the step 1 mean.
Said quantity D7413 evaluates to 1.06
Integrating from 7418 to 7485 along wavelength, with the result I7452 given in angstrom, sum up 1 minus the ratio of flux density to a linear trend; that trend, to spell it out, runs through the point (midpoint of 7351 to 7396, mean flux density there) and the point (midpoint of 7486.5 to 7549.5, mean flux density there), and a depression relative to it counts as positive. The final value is 1.89 angstrom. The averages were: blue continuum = 8.95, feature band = 9.13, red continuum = 9.78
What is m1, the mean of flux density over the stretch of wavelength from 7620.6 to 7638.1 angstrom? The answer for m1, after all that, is 6.24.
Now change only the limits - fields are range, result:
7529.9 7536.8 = 10.1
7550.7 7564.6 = 10.1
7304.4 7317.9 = 8.57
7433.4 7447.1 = 8.96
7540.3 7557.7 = 9.93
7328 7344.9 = 9.37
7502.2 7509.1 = 9.92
